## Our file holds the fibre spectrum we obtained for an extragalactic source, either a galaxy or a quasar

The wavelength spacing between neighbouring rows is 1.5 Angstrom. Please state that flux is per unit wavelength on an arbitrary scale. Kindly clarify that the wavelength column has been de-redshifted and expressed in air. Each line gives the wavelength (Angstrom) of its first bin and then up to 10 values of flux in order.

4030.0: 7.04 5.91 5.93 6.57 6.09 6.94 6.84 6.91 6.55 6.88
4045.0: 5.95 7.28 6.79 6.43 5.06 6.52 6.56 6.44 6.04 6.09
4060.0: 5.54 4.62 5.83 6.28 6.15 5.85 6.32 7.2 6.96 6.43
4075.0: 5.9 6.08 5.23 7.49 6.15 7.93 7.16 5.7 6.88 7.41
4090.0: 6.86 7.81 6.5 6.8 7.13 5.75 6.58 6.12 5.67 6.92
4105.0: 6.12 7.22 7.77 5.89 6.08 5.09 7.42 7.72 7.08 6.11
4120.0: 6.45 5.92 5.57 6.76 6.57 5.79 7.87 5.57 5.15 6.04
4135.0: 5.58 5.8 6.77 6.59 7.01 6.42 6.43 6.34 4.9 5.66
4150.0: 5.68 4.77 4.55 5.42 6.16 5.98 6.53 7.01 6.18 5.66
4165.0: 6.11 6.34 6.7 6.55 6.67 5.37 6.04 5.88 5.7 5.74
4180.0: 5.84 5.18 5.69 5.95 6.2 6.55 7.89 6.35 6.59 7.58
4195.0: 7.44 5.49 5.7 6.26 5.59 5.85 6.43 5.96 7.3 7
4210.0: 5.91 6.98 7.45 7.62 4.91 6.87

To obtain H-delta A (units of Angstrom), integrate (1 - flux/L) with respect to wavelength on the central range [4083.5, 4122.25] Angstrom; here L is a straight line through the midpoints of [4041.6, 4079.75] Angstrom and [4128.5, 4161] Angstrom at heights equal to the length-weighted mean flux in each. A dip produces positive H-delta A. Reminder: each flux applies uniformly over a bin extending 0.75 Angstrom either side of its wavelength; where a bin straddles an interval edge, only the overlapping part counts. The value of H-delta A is -3.2 Angstrom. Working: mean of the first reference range 6.23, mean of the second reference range 5.99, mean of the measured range 6.62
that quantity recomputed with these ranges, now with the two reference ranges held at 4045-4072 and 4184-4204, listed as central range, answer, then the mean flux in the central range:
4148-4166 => 1.5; 5.82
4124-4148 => 0.4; 6.21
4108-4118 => -0.5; 6.63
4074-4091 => -1.1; 6.63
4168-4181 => 0.8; 6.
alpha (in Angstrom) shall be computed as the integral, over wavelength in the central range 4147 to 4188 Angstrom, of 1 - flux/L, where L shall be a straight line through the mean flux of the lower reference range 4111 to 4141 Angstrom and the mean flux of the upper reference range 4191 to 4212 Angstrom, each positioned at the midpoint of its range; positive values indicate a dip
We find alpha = 3.0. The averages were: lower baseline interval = 6.32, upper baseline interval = 6.43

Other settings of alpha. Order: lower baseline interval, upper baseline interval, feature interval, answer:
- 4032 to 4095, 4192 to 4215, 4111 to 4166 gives 3.2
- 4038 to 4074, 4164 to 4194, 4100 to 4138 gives -0.4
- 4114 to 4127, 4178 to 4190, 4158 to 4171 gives -0.3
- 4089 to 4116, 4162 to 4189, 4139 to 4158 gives 1.4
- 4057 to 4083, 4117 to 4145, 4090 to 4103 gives -0.7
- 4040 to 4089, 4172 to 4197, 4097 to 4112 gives -0.2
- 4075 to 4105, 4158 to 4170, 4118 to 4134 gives 0.8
